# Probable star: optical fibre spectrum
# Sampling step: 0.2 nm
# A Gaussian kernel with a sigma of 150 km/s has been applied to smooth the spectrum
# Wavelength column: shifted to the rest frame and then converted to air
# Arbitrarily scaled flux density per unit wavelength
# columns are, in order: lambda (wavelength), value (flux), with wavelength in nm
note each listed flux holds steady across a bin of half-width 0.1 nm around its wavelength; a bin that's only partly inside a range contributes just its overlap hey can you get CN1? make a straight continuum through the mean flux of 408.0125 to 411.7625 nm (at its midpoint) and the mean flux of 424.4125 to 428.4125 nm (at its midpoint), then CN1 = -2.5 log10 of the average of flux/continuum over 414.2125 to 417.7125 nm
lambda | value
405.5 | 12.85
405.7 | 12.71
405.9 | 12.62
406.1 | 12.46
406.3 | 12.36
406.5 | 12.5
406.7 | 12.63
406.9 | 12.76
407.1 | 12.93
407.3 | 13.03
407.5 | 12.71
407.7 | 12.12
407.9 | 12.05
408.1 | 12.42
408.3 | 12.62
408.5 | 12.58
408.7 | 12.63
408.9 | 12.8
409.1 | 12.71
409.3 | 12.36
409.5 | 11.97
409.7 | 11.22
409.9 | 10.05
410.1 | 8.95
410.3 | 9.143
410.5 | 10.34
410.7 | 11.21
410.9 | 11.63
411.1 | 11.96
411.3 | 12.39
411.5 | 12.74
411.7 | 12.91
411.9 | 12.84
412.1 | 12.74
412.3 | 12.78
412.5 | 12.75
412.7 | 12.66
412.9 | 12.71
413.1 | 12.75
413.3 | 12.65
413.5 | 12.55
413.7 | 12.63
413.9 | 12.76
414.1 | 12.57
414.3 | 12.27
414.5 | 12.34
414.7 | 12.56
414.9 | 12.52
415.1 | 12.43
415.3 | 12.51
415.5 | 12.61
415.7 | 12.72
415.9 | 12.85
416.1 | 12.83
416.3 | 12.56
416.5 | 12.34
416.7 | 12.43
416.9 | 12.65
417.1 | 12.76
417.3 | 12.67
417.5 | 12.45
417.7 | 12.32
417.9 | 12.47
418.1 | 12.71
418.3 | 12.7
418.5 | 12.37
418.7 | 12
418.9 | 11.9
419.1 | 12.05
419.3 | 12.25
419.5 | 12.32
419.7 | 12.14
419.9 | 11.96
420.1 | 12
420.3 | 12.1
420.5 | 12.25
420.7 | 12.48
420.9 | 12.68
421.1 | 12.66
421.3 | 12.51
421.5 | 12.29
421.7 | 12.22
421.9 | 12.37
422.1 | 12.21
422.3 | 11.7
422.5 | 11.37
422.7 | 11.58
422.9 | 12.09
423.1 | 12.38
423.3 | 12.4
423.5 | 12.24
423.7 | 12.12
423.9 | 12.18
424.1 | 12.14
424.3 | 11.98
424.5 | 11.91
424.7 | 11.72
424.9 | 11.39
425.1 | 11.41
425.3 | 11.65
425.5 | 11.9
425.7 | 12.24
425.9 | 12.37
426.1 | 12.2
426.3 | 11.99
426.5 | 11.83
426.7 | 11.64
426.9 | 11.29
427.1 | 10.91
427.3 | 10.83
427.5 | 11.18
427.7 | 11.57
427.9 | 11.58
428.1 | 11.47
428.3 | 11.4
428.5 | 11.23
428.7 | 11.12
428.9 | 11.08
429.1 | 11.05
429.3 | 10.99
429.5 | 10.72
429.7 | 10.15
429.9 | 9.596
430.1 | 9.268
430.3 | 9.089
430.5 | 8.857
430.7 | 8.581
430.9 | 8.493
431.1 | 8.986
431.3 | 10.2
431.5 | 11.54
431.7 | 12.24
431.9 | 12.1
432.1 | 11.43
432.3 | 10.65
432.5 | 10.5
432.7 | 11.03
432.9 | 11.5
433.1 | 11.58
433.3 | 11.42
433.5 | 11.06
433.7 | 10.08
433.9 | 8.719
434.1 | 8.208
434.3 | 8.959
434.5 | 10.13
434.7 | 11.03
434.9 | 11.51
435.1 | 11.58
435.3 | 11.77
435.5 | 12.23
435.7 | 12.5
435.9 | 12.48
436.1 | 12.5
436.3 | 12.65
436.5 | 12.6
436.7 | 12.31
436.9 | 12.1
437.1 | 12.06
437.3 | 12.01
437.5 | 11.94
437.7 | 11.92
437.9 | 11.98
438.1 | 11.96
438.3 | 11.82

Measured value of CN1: -0.08 mag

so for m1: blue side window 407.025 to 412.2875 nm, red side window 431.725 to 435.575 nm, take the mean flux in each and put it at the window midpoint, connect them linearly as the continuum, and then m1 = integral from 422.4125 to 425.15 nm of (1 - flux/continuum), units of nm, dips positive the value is -0.15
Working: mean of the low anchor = 12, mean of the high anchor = 10.8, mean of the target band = 11.9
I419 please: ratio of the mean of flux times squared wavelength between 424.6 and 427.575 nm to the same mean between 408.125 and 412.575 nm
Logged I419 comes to 1.06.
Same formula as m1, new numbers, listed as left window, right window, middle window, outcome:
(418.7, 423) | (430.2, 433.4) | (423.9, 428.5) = -0.129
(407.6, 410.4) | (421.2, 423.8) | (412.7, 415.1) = -0.148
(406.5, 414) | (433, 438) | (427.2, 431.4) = 0.453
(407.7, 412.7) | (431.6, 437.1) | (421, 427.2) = -0.211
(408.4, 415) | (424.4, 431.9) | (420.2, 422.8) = -0.170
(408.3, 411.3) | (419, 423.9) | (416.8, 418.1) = -0.068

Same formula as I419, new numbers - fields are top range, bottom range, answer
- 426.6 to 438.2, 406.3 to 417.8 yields 0.99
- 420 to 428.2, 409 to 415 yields 1.05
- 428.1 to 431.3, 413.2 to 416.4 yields 0.86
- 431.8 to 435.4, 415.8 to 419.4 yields 0.93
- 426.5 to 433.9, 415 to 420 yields 0.92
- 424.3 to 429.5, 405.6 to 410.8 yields 1.05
